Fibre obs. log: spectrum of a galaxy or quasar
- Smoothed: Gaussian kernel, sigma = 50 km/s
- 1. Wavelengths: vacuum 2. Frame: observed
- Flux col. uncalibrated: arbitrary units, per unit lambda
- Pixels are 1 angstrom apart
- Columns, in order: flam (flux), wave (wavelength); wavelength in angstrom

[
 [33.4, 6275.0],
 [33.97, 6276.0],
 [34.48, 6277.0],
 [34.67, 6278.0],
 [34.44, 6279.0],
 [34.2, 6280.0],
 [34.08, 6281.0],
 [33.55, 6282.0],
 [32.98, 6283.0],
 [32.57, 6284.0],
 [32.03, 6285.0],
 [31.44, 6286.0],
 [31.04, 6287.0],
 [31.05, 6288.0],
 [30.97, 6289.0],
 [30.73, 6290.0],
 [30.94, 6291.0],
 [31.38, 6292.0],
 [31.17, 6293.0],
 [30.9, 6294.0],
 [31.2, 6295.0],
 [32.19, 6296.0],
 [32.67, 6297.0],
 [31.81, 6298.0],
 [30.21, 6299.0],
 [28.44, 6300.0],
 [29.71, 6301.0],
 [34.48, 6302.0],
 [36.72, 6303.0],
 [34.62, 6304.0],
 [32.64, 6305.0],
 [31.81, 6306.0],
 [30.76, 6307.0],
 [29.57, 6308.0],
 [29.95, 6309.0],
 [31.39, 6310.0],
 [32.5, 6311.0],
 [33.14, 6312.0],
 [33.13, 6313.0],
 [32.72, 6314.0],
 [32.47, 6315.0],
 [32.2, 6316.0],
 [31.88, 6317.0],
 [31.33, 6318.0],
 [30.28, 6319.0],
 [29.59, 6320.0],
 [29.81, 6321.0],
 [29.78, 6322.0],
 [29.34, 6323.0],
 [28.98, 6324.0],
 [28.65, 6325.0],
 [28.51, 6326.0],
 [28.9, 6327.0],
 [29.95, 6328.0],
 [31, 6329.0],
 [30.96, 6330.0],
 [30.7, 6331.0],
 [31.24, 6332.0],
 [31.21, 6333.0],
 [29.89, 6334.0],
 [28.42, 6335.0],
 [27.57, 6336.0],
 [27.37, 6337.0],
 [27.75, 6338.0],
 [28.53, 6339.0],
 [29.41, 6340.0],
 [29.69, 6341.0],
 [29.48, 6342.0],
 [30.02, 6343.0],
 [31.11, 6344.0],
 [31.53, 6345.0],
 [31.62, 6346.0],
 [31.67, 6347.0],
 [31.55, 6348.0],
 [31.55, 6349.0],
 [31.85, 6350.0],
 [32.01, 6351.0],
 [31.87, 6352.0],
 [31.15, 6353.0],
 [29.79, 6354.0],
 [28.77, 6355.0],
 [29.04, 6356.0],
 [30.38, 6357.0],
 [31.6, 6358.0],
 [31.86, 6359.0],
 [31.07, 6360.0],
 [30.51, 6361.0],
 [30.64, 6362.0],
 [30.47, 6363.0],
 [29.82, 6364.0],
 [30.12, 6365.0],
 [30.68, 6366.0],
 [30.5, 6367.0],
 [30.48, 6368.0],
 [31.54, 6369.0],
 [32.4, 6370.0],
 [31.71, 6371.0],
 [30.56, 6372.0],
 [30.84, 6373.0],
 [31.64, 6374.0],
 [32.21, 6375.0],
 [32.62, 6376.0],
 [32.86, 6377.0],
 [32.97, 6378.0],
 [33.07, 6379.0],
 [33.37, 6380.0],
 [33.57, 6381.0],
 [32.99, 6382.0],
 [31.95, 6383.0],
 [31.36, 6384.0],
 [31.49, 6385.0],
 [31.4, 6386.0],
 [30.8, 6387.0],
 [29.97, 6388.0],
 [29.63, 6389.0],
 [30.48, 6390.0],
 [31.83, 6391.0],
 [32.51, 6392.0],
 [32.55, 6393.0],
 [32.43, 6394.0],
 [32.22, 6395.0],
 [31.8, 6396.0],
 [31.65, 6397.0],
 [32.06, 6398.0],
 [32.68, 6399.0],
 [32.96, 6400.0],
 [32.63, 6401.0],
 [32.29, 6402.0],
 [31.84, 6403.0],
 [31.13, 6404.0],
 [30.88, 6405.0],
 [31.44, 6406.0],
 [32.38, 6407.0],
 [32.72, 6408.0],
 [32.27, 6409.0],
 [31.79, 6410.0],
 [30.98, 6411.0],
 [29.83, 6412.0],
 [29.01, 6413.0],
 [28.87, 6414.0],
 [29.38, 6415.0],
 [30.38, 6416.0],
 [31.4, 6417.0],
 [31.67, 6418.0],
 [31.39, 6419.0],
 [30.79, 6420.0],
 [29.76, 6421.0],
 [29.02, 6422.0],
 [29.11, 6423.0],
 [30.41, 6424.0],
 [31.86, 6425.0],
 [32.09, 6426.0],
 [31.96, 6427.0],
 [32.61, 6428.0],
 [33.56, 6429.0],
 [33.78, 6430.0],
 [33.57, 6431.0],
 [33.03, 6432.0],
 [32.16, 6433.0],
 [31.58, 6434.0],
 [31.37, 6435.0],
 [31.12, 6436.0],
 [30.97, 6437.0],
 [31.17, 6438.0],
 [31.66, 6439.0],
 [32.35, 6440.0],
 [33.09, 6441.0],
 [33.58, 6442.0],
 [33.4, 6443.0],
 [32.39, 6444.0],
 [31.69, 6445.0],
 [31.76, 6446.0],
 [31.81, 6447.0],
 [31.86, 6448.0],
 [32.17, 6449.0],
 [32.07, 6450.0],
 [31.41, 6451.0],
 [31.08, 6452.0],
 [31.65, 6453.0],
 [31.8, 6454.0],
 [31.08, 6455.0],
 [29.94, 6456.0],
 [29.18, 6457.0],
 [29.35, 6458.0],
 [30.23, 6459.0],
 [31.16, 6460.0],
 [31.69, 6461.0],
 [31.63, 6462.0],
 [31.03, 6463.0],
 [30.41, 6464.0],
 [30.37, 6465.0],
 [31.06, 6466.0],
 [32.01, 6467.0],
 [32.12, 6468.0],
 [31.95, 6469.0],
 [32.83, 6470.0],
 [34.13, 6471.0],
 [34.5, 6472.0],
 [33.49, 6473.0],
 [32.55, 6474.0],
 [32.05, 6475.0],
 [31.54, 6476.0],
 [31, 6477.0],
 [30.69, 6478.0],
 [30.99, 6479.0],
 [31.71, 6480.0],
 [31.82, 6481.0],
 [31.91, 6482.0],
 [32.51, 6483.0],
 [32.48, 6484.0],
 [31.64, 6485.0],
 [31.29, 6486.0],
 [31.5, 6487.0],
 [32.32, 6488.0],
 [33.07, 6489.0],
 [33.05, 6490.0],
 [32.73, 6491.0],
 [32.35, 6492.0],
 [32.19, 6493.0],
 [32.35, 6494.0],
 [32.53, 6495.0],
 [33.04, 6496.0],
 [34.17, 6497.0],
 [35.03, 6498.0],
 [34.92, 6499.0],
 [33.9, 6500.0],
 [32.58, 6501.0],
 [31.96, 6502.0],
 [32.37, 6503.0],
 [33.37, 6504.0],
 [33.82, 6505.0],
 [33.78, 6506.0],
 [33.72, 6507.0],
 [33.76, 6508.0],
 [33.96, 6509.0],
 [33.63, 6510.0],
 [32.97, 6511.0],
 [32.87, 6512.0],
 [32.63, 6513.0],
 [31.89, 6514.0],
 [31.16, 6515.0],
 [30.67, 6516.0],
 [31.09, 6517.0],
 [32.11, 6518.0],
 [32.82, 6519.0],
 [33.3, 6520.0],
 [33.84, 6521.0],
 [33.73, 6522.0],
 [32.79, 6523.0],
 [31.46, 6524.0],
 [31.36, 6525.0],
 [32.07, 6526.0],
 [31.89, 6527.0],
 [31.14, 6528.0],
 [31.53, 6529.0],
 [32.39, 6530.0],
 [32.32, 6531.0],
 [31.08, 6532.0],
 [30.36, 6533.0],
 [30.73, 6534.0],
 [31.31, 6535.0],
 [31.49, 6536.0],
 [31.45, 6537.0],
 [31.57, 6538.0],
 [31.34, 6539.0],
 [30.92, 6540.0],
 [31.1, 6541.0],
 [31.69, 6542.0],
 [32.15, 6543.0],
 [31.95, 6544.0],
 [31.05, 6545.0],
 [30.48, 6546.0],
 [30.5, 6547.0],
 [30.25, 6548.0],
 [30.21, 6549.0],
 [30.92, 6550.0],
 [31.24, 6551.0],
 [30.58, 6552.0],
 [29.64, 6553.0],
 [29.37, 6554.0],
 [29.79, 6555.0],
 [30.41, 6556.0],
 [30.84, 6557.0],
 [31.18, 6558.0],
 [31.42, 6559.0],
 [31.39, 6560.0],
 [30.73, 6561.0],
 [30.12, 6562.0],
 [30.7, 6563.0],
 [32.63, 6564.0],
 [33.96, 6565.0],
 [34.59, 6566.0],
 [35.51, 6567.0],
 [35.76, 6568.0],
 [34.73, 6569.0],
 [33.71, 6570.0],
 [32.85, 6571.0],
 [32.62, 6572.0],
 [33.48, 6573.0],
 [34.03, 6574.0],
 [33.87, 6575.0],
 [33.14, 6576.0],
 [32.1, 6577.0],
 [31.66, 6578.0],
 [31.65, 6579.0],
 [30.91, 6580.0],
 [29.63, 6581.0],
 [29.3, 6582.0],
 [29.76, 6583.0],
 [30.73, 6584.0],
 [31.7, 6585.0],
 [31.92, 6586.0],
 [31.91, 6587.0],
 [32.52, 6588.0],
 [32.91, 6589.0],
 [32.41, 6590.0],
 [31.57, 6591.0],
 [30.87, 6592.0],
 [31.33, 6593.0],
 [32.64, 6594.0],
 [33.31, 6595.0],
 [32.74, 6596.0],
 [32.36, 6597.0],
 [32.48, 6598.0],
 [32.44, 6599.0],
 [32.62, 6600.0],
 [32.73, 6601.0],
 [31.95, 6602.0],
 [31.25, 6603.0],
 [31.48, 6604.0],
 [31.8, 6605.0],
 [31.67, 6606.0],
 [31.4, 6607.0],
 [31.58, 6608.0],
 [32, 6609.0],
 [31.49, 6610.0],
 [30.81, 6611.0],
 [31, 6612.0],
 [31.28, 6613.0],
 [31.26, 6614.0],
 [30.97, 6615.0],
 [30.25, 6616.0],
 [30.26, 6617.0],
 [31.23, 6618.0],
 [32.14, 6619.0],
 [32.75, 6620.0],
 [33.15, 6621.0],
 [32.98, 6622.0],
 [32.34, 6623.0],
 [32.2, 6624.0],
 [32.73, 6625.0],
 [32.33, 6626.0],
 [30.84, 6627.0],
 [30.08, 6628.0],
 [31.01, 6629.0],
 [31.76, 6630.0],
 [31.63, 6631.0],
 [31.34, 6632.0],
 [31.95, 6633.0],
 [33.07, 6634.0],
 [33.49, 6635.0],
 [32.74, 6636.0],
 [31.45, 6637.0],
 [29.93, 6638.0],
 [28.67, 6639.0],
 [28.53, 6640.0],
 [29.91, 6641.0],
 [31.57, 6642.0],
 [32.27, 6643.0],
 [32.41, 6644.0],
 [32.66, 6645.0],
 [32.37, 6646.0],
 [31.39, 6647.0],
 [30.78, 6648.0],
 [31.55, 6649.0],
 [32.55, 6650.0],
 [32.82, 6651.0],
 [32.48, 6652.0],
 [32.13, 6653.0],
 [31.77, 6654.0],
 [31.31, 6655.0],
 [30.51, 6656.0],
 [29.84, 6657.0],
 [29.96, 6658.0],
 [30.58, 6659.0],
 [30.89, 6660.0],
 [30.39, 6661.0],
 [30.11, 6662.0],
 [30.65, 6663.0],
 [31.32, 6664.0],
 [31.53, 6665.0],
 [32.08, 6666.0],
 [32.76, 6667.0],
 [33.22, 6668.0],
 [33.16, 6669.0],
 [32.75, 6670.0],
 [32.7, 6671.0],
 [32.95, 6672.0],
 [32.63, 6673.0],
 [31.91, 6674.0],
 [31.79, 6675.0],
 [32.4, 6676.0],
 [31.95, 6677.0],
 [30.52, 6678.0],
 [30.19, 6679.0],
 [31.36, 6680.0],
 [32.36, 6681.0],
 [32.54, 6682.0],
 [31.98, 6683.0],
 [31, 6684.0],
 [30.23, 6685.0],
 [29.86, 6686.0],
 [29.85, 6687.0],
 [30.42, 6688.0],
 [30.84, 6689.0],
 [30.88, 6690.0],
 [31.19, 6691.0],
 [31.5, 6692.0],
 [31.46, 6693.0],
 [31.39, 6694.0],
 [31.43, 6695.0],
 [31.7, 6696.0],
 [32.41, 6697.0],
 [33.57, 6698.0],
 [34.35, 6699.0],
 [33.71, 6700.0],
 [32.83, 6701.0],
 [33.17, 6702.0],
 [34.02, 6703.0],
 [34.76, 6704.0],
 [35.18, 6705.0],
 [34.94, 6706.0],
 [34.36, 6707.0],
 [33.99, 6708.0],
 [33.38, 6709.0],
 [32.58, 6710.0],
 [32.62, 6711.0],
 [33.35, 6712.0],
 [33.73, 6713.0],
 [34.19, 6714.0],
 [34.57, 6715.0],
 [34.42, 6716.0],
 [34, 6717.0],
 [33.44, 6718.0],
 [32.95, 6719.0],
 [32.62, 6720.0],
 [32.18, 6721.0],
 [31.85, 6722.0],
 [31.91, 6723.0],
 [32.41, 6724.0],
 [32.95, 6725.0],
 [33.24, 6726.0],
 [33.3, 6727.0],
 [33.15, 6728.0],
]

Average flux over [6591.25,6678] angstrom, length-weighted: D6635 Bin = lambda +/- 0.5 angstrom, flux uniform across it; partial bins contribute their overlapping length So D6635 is 31.7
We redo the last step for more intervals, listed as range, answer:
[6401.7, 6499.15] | 31.8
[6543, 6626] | 31.8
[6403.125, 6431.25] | 31.2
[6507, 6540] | 32.1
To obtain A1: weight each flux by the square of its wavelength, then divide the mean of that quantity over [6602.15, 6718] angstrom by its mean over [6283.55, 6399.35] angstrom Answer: 1.13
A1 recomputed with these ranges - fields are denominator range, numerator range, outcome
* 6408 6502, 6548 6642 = 1.04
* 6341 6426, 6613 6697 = 1.10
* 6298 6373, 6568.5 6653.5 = 1.13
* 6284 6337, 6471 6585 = 1.11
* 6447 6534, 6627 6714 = 1.05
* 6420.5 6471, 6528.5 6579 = 1.04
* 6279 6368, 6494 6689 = 1.12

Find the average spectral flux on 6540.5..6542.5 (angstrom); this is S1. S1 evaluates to 31.4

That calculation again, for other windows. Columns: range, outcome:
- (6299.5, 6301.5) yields 29.1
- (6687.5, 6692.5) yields 31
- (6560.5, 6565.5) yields 31.6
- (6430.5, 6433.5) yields 32.9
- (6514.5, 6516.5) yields 30.9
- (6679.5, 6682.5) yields 32.1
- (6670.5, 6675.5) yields 32.4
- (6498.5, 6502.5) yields 33.3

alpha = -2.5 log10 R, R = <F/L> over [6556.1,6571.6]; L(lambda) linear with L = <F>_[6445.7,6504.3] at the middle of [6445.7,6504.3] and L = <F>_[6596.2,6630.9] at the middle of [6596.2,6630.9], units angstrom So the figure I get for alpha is -0.03 mag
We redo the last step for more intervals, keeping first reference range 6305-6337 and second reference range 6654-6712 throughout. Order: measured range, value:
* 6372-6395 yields -0.04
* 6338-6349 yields 0.01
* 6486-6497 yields -0.04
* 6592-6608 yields -0.01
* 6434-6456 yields -0.03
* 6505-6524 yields -0.05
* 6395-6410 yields -0.04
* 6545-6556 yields 0.04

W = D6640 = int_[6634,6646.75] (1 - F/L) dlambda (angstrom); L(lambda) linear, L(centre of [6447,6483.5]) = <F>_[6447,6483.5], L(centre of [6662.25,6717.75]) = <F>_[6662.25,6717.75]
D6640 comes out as 0.3 angstrom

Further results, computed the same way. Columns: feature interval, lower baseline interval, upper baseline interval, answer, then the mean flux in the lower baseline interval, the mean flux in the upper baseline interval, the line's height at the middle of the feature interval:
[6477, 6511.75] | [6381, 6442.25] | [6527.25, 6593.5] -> -1.2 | 31.6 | 31.7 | 31.6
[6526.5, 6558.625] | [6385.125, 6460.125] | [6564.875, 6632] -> 0.9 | 31.5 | 32.1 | 31.9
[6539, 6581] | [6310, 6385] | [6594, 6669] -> -0.5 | 30.9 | 31.6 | 31.4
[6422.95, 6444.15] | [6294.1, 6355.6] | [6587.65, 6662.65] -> -0.7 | 30.8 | 31.6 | 31.1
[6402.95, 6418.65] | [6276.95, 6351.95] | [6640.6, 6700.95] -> 0.2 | 31.2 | 31.7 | 31.3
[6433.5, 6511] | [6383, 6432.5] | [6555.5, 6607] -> -1.1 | 31.5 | 32.1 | 31.7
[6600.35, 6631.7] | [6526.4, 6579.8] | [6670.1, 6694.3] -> 0.0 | 31.8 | 31.4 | 31.6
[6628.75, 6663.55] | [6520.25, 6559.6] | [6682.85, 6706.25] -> 0.6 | 31.3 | 32.2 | 31.9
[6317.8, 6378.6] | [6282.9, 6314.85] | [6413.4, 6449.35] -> 2.4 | 31.8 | 31.6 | 31.7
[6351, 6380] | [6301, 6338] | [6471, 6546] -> 0.0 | 30.9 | 32.3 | 31.2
